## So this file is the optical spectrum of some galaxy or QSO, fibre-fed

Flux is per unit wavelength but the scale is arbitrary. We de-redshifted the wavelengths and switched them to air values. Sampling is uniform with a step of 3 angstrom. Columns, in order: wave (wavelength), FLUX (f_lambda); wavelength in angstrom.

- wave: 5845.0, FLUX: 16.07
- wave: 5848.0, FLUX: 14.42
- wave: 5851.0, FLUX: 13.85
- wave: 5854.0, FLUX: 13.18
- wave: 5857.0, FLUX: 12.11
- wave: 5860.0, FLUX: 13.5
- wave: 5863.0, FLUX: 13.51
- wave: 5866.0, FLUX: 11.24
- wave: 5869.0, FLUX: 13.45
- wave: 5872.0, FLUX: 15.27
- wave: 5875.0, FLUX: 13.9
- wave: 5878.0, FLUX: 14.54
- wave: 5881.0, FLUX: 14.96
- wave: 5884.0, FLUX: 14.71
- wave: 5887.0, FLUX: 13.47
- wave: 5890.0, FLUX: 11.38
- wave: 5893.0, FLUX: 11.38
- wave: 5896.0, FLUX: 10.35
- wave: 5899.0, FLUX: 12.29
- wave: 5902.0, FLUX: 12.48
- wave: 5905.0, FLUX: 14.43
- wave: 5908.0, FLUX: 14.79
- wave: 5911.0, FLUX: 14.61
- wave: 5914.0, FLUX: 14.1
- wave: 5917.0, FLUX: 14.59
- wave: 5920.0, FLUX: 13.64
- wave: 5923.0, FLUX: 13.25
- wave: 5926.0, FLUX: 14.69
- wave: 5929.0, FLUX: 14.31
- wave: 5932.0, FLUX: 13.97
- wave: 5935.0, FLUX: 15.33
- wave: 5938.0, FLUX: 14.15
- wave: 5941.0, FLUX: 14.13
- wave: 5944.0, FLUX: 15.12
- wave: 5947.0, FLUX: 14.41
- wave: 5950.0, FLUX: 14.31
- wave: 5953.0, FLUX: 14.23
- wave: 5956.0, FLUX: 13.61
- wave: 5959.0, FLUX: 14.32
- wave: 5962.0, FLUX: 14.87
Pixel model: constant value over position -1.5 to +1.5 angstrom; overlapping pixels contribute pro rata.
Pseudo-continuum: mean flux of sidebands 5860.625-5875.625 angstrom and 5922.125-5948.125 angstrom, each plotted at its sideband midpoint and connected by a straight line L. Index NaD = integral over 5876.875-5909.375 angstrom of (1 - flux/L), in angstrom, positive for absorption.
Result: 1.6 angstrom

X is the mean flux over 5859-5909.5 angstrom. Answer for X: 13.3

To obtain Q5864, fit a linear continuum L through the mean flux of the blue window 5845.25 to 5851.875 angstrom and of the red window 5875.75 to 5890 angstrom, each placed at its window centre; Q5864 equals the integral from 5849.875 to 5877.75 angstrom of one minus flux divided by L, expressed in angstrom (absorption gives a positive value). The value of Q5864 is 1.8 angstrom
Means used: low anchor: 14.5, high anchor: 14.1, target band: 13.4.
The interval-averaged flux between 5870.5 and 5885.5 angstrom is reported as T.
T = 14.7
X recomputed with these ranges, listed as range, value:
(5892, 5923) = 13.3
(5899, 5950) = 14.2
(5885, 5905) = 12.2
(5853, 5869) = 12.8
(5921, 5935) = 14.2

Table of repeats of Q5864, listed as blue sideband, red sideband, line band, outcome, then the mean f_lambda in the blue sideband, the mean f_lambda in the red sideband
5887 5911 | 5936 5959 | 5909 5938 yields -1.7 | 12.6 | 14.3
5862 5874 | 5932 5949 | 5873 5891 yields -0.4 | 13.4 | 14.6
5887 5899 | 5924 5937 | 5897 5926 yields -1.8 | 11.5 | 14.5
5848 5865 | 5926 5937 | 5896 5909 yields 0.9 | 13.3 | 14.5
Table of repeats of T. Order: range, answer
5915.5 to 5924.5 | 13.8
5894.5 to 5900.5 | 11.3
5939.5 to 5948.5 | 14.6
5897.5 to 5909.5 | 13.5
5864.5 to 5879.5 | 13.7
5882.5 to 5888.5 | 14.1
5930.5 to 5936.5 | 14.7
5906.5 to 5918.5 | 14.5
